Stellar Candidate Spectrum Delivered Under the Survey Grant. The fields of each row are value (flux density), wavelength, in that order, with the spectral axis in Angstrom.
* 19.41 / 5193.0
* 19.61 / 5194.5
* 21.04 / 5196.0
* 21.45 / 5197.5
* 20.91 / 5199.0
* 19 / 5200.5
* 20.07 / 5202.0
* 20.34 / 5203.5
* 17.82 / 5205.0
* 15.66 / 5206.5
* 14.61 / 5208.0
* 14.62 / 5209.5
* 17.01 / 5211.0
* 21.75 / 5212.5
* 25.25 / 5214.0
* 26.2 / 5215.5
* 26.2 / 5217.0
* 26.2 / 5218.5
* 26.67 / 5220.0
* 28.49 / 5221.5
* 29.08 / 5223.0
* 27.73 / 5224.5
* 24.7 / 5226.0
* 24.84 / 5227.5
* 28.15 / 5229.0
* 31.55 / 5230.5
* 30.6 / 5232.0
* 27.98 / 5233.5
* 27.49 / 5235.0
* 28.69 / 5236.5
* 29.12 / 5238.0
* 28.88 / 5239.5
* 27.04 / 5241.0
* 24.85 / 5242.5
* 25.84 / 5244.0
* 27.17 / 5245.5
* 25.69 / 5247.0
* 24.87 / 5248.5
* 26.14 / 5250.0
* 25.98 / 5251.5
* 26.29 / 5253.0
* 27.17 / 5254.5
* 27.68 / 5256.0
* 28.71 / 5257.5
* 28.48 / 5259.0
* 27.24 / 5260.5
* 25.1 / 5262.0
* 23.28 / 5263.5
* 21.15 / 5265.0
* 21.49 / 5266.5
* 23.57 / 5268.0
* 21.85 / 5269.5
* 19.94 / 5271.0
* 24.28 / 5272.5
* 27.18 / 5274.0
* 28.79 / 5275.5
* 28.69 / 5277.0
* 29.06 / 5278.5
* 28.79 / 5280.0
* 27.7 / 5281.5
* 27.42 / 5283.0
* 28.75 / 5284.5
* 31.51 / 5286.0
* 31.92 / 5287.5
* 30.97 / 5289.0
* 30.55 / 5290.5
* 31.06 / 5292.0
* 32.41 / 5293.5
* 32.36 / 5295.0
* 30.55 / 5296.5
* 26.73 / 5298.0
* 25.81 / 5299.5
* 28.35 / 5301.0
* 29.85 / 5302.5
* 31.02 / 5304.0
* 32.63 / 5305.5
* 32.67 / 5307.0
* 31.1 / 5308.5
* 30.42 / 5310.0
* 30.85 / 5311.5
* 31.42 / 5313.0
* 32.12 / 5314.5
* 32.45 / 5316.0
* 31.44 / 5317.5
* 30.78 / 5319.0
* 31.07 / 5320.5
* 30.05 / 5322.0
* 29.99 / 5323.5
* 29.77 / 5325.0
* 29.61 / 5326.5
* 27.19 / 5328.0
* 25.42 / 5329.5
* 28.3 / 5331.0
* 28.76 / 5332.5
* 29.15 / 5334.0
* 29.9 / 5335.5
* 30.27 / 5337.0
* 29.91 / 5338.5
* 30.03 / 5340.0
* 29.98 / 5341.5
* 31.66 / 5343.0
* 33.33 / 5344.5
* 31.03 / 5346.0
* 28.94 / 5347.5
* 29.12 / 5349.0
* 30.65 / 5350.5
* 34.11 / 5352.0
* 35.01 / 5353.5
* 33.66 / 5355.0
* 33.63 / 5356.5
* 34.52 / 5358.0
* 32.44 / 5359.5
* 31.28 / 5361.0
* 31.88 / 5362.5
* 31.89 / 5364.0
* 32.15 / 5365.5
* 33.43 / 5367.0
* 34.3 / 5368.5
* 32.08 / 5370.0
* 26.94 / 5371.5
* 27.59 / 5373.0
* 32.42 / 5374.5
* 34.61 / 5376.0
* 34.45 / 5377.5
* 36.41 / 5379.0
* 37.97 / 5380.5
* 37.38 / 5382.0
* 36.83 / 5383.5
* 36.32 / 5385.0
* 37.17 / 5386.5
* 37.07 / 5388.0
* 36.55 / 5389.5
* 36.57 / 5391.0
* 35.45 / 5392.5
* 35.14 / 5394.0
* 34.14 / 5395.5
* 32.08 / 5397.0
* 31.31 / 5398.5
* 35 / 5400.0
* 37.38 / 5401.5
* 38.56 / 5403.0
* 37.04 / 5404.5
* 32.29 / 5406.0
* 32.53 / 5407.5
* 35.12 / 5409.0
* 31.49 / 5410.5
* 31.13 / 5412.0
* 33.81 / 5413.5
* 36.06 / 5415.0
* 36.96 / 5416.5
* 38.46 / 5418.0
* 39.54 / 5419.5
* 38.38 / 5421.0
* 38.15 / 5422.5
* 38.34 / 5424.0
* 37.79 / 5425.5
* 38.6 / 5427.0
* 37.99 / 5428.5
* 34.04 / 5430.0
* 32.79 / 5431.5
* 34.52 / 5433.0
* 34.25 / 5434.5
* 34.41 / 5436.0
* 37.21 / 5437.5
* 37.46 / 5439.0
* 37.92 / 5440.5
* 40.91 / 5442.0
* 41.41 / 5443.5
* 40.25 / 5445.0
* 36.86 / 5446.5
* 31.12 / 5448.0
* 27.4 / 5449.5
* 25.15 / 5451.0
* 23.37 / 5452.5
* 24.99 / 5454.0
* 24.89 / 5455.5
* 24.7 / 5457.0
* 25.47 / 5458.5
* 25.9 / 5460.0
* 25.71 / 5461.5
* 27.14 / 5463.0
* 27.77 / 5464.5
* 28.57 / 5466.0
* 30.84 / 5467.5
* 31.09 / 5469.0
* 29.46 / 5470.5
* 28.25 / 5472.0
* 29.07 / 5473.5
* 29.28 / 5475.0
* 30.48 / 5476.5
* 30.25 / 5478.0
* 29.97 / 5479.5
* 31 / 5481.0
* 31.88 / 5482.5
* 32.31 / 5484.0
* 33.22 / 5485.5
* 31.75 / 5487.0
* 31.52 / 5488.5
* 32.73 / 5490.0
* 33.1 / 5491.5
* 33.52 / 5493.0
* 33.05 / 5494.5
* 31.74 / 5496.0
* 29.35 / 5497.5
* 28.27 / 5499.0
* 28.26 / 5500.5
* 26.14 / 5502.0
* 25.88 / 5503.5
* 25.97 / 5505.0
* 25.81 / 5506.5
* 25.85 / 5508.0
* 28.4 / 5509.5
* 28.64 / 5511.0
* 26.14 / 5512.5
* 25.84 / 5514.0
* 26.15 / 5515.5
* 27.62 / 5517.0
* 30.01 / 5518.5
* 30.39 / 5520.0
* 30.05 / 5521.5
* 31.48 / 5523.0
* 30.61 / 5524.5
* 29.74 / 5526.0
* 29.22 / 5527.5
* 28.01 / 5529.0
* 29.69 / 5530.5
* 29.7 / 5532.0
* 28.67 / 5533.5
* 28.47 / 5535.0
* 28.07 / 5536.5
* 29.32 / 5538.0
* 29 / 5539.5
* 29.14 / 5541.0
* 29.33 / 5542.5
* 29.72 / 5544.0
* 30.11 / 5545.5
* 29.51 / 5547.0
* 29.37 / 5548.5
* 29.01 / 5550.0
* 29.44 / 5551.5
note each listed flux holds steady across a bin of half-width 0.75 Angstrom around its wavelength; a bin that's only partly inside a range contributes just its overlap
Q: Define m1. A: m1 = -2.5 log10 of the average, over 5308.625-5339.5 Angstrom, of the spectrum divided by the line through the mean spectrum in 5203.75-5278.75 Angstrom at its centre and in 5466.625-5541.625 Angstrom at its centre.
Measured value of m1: -0.13 mag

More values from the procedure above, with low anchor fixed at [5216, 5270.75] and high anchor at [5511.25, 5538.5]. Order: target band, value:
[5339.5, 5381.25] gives -0.18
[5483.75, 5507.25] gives -0.06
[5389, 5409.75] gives -0.25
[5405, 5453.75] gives -0.24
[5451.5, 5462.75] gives 0.13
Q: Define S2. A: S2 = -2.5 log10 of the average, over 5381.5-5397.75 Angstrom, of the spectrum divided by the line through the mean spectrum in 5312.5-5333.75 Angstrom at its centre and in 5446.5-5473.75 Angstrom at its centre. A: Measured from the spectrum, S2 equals -0.24 mag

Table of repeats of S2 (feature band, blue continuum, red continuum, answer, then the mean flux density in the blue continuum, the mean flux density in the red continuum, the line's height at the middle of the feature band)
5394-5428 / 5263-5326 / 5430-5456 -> -0.104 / 28.9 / 33.3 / 32.4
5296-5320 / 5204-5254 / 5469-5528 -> -0.153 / 25.2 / 29.6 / 26.5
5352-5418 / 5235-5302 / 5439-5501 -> -0.173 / 27.3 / 30.6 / 29.2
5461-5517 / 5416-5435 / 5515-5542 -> 0.101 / 36.9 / 29.2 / 32.2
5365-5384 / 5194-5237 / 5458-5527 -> -0.242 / 23.6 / 29.3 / 26.8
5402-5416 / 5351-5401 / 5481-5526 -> -0.048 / 34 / 29.5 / 32.8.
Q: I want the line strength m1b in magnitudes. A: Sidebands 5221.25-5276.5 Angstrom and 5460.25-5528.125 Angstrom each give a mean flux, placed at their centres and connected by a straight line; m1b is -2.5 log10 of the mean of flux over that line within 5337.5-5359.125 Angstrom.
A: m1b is -0.15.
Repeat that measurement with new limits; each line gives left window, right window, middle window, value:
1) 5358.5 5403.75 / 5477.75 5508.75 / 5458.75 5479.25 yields 0.082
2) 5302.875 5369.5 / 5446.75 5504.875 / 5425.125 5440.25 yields -0.206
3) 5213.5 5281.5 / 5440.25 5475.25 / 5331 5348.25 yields -0.083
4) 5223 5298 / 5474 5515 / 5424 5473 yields -0.098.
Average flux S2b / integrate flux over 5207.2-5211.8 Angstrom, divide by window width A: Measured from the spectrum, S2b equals 15.5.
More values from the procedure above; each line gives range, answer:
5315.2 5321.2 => 31.4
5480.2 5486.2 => 32.1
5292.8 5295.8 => 32.4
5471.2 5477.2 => 29.3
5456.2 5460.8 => 25.4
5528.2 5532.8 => 29.1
